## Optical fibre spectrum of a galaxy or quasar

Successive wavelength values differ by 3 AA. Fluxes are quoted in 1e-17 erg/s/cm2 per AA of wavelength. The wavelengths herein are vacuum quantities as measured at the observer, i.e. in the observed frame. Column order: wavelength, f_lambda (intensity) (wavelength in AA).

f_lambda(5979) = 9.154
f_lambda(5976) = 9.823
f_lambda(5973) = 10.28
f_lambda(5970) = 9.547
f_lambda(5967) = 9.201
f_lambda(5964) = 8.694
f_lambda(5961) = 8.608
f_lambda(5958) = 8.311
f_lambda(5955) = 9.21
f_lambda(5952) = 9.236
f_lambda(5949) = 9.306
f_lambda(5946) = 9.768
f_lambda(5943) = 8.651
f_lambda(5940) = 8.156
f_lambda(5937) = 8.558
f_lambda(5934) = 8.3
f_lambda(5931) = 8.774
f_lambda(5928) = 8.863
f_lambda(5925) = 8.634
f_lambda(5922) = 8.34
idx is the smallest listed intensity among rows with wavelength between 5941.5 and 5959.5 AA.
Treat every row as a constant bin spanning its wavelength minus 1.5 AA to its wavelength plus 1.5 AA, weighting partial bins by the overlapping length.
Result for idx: 8.311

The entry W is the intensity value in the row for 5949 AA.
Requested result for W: 9.306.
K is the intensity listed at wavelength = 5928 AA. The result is 8.863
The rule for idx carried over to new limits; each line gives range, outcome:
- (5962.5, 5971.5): 8.694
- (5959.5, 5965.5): 8.608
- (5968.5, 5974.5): 9.547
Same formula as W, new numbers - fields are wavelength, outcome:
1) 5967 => 9.201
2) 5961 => 8.608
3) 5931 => 8.774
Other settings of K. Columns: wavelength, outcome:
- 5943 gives 8.651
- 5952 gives 9.236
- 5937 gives 8.558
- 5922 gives 8.34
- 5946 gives 9.768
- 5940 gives 8.156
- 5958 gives 8.311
